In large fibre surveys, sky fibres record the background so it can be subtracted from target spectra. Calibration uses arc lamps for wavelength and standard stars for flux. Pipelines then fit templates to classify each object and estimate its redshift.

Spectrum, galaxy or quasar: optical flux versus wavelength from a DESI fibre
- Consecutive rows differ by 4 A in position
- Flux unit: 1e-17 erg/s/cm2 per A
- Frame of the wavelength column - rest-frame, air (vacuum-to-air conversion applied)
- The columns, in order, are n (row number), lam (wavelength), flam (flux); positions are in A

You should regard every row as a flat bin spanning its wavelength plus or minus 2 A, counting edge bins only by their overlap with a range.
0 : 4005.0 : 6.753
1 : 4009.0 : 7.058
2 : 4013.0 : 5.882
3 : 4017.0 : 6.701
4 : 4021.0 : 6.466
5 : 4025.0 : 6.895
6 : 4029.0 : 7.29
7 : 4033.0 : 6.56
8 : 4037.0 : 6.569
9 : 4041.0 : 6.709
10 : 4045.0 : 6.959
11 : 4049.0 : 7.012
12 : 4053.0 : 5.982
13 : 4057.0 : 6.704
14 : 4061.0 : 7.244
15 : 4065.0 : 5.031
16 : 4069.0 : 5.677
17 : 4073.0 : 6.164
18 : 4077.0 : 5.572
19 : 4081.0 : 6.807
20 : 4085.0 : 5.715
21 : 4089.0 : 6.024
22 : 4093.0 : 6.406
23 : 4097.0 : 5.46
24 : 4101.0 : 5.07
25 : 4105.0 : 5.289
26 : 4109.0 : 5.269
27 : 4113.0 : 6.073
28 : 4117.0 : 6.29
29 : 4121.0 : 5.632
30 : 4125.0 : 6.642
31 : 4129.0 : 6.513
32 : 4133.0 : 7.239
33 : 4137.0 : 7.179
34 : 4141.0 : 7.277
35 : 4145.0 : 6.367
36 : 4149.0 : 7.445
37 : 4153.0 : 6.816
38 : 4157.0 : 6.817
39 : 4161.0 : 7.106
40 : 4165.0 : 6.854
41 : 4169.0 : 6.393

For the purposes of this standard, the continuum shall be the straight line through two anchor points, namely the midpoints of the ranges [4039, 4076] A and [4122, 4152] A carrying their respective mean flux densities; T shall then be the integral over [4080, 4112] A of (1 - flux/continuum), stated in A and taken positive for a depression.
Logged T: 4.3 A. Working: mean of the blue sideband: 6.36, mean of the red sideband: 6.9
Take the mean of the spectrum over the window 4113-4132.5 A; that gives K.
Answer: 6.32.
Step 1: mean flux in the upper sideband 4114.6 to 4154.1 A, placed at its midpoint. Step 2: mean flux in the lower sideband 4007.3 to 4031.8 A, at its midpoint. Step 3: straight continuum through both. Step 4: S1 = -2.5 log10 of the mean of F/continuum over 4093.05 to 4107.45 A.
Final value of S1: 0.23 mag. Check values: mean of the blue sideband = 6.71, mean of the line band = 5.43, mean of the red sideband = 6.73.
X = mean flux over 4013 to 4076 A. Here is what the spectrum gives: 6.5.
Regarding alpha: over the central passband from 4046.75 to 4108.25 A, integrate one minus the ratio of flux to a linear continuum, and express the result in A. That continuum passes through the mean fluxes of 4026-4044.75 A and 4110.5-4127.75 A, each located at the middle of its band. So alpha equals 4.6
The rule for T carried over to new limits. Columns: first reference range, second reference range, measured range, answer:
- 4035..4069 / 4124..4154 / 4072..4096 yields 2.0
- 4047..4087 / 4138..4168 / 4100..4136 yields 3.2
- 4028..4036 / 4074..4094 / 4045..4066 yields 0.0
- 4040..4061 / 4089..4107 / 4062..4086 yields 1.1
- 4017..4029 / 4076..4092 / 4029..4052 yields -0.7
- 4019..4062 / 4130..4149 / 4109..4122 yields 2.0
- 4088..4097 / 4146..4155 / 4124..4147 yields -0.3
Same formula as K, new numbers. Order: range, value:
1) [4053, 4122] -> 5.91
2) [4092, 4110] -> 5.46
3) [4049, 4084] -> 6.18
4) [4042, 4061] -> 6.73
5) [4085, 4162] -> 6.34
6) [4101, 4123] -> 5.65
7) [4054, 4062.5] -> 6.84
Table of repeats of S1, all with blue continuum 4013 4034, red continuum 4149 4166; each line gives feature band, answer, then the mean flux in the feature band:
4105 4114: 0.23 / 5.54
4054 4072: 0.11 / 6.15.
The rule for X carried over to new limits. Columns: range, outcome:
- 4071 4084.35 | 6.13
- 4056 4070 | 6.16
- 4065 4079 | 5.69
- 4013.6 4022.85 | 6.48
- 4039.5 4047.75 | 6.86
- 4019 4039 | 6.76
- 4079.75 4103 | 5.88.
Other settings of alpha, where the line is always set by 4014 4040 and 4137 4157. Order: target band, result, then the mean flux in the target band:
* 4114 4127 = 1.4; 6.18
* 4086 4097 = 1.3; 6.03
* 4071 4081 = 1.1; 6.06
